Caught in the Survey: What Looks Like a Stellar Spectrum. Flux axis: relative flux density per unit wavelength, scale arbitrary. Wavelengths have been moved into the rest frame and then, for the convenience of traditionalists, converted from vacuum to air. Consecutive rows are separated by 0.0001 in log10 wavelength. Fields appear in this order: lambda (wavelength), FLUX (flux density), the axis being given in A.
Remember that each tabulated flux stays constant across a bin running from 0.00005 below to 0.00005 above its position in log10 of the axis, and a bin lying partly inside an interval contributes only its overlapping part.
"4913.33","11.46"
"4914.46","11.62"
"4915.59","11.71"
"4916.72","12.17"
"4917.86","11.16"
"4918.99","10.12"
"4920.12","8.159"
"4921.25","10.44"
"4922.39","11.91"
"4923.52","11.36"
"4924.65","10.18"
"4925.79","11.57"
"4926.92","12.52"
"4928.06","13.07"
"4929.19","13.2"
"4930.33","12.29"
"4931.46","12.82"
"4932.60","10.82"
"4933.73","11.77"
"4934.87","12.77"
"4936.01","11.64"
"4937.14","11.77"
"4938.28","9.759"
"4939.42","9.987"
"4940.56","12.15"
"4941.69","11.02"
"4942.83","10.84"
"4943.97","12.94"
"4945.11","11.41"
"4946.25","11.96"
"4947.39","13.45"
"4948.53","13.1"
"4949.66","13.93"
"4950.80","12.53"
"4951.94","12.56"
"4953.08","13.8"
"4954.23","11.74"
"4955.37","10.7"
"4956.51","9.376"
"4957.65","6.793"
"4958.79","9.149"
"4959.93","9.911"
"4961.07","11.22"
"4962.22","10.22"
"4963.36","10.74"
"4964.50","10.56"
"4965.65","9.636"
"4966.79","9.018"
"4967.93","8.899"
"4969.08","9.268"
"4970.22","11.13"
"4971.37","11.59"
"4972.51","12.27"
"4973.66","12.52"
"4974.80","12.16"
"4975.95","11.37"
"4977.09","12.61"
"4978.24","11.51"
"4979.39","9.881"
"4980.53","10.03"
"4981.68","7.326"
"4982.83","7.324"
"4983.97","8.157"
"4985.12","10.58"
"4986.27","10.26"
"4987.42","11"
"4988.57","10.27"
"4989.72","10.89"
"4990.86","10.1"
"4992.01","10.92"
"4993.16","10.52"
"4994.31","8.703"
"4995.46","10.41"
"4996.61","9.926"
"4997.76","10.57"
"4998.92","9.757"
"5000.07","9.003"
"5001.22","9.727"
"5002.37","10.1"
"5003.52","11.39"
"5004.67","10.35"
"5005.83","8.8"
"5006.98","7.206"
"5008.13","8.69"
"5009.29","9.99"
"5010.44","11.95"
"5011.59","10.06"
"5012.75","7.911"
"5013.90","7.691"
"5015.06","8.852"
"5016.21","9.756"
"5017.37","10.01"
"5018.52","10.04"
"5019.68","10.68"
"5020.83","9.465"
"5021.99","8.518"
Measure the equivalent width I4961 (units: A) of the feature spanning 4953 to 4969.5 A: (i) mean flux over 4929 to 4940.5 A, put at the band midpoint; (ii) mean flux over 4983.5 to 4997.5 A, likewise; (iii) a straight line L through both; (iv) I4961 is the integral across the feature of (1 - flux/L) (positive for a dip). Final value 1.5 A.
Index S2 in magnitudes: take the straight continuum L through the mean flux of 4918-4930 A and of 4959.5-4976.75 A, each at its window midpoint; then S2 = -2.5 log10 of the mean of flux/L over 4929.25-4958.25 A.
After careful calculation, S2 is -0.06 mag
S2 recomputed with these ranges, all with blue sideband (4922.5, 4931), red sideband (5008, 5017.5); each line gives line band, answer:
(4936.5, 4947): 0.02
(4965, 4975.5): 0.00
